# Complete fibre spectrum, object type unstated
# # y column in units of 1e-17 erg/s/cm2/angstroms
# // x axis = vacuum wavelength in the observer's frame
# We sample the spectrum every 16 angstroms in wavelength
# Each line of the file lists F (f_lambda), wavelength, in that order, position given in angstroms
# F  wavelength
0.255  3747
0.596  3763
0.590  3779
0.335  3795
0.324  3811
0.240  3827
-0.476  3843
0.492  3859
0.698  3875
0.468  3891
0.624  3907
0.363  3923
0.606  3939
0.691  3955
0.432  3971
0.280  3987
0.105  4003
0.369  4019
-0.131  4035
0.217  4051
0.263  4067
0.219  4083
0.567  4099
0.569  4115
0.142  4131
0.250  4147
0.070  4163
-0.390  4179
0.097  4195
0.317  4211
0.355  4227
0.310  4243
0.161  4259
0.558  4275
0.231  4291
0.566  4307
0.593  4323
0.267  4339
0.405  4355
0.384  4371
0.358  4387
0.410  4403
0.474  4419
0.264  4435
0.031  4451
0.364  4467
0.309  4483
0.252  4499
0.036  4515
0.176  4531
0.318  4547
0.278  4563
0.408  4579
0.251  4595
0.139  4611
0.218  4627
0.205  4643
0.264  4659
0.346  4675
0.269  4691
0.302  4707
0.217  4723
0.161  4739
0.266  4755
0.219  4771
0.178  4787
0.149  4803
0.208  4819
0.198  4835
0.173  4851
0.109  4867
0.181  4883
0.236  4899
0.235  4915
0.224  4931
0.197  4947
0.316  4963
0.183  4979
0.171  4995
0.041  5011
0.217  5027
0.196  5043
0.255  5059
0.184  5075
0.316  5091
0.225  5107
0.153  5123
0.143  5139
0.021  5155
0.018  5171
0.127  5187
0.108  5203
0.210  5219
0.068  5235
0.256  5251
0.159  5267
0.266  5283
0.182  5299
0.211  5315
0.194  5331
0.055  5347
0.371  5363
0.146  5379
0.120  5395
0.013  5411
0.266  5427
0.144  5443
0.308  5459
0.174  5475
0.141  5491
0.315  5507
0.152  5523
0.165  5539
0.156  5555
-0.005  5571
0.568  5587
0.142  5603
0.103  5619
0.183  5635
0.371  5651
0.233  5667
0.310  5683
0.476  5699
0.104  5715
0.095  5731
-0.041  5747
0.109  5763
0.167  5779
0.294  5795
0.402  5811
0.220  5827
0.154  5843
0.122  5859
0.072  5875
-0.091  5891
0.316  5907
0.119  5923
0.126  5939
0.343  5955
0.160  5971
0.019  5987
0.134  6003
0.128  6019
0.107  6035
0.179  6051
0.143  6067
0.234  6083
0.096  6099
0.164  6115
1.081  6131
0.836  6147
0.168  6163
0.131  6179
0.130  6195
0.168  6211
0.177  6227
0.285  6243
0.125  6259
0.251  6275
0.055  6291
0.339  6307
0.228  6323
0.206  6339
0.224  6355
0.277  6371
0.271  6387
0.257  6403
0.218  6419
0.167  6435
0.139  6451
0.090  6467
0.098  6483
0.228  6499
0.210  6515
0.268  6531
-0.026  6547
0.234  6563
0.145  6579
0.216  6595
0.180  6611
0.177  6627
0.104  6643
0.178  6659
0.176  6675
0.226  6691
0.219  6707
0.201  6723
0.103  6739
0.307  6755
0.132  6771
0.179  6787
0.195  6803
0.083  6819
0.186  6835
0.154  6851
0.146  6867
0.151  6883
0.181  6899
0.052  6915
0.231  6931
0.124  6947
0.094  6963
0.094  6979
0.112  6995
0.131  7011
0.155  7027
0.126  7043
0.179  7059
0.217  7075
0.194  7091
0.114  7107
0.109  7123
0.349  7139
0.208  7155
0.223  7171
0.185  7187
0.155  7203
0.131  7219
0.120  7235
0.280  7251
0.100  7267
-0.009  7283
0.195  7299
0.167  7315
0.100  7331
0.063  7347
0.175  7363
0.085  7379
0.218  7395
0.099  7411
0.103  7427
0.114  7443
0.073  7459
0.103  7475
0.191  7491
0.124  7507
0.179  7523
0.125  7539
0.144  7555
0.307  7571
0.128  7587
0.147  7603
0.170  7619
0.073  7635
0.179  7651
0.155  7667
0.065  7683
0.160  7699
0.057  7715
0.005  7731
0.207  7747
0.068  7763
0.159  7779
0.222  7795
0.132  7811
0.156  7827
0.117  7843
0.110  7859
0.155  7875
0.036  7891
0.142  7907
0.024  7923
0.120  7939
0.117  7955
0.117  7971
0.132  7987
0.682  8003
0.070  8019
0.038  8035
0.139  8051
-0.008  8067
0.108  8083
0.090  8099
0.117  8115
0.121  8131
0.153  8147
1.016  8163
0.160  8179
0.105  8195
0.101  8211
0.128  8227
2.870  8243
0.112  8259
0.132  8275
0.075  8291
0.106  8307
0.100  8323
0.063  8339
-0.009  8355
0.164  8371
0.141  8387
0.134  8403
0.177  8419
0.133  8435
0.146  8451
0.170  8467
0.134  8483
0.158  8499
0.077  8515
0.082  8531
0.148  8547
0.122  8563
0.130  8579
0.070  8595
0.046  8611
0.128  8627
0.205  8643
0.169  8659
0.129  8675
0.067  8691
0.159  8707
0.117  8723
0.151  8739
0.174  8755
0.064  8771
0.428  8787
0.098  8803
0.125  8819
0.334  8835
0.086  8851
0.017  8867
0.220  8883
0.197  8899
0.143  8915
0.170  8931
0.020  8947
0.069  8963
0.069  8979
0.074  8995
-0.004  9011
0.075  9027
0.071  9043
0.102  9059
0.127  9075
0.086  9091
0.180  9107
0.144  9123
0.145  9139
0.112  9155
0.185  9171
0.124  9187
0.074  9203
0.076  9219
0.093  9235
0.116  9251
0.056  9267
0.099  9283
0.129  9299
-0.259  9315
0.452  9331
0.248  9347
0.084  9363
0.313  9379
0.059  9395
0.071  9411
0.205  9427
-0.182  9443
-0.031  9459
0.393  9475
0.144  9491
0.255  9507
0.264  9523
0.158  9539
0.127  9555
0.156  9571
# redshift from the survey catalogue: 0.646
